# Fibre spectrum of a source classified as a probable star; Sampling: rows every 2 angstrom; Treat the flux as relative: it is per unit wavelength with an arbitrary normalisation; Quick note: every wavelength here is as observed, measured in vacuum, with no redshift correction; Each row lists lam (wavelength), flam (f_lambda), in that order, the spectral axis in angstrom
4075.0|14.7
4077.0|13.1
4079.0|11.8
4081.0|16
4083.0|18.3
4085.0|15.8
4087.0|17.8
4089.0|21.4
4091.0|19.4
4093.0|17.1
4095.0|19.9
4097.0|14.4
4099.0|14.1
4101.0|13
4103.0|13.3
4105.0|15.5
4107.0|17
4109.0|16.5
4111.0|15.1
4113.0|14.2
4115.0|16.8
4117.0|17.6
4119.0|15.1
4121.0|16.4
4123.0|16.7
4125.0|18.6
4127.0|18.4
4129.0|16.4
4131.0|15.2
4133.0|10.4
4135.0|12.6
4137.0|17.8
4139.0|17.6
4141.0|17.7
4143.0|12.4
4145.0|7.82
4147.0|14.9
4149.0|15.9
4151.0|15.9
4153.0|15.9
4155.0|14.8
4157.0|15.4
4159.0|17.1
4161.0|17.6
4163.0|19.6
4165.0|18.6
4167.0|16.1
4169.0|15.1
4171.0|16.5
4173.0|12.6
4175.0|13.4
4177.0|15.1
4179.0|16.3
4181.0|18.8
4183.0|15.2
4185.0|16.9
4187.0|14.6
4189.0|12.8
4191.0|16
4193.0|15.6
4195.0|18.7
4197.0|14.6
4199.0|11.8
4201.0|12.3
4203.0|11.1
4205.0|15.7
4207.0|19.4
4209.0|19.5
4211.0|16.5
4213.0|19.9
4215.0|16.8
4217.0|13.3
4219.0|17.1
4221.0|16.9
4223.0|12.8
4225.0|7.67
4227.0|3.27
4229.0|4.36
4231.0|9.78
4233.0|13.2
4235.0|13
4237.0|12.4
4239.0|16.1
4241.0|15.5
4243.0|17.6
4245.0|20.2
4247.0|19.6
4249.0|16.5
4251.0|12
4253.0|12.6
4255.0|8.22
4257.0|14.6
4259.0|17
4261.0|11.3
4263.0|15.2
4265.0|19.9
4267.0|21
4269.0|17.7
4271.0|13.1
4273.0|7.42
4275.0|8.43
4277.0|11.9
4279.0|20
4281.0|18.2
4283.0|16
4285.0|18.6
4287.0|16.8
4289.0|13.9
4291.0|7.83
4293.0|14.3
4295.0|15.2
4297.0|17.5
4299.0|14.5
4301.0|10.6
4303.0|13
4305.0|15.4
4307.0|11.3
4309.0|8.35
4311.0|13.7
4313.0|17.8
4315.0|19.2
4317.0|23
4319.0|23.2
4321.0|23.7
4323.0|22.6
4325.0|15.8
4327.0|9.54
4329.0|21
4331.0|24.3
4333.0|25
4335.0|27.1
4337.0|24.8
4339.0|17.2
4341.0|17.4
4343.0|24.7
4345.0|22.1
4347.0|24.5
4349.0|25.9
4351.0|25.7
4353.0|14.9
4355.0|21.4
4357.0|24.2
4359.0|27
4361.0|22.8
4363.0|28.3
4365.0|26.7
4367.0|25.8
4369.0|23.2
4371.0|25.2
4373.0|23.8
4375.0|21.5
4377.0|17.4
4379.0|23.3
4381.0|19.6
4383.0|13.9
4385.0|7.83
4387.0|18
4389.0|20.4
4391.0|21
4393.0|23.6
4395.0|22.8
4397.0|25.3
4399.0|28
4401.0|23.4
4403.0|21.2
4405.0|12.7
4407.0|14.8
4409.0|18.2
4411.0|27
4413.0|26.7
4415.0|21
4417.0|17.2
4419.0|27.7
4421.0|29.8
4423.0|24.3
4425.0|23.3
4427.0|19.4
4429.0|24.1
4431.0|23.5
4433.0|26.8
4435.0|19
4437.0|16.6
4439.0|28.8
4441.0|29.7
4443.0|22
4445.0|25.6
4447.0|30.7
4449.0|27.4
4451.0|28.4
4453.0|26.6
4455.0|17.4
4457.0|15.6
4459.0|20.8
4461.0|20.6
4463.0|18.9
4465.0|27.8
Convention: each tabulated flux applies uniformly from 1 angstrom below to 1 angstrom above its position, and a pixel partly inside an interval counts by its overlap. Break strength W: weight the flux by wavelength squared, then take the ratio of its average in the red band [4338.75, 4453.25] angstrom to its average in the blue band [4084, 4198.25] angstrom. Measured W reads 1.62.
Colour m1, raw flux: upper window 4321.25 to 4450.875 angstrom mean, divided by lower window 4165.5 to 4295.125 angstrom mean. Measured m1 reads 1.53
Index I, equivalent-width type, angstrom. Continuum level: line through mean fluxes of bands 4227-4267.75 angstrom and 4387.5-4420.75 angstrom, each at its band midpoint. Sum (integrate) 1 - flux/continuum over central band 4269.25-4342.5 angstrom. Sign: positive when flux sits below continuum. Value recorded 2.5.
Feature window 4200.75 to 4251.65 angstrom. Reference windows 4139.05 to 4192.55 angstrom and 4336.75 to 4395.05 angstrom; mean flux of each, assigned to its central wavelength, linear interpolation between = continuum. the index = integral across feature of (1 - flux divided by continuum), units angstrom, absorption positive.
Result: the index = 8.87 angstrom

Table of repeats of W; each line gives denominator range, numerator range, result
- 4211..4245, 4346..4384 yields 1.82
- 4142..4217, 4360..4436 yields 1.57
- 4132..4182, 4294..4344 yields 1.28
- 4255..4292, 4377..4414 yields 1.46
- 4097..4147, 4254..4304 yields 1.02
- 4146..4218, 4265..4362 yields 1.22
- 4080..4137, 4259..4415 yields 1.32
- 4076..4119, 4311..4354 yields 1.48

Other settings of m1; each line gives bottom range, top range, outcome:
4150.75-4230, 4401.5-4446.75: 1.52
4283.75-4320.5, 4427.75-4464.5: 1.53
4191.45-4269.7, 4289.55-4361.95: 1.30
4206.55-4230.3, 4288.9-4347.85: 1.31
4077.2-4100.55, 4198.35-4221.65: 0.95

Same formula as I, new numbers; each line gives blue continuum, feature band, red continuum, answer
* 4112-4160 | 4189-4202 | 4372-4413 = 1.5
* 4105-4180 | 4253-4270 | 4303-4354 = 2.7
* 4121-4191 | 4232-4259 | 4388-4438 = 4.7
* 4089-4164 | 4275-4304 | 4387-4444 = 7.4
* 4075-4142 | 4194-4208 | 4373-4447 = 2.4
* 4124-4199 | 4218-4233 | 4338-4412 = 6.0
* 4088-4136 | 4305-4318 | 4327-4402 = 3.4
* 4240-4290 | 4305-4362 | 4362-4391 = -4.9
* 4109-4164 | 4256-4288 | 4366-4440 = 5.7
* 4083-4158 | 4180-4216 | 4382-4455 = 3.5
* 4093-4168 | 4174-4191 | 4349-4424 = 1.6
